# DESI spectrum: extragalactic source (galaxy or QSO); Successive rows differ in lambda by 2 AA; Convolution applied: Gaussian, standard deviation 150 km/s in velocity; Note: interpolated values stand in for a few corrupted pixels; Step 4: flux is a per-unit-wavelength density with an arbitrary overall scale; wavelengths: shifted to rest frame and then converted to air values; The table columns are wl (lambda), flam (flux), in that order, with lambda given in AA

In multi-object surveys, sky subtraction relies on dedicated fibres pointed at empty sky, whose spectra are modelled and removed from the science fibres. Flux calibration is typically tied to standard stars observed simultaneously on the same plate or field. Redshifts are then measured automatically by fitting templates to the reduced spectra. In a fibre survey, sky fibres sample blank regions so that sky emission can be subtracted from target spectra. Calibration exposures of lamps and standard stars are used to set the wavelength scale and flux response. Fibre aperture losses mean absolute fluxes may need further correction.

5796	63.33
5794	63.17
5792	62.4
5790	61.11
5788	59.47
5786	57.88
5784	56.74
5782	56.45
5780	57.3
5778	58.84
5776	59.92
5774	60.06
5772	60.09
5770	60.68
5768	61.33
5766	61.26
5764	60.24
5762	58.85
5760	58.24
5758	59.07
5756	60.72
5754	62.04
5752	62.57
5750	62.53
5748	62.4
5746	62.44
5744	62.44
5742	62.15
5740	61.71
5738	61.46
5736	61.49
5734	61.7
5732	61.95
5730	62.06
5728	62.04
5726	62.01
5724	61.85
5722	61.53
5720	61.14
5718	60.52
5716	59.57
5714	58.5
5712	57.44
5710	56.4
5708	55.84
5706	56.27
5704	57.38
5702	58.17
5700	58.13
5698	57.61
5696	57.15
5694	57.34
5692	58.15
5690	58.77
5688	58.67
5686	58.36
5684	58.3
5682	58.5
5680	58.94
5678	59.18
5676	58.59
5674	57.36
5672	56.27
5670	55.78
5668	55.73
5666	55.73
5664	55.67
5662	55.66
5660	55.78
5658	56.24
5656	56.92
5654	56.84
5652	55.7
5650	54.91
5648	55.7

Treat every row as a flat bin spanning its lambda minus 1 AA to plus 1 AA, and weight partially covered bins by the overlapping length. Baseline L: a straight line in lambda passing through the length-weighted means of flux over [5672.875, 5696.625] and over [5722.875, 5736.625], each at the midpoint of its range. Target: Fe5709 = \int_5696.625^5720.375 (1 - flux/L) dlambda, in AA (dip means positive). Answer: 0.9 AA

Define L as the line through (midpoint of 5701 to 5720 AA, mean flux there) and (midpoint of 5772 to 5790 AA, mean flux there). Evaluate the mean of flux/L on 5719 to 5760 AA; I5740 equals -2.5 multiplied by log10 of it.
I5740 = -0.06 mag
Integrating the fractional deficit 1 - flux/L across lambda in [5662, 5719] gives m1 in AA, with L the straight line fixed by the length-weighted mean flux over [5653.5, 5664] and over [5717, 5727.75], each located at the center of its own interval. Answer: 1.1 AA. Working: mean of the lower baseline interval 56.2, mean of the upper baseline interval 61.5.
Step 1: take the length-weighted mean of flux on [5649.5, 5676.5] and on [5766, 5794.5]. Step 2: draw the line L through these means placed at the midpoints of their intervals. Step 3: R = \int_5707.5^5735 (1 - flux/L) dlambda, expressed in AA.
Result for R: -1.1 AA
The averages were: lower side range 56.2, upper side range 59.7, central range 60.3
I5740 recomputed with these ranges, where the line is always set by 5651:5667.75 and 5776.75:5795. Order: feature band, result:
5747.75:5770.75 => -0.04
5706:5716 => 0.00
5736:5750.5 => -0.07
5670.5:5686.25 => -0.03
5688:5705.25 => -0.02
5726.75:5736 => -0.07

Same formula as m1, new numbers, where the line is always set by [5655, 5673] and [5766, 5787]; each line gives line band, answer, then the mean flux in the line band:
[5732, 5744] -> -0.78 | 61.8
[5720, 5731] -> -0.80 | 61.8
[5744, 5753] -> -0.65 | 62.5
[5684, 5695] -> -0.31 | 58.3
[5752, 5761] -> -0.28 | 60.3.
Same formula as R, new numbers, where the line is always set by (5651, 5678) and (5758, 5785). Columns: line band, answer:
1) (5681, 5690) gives -0.24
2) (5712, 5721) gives -0.29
